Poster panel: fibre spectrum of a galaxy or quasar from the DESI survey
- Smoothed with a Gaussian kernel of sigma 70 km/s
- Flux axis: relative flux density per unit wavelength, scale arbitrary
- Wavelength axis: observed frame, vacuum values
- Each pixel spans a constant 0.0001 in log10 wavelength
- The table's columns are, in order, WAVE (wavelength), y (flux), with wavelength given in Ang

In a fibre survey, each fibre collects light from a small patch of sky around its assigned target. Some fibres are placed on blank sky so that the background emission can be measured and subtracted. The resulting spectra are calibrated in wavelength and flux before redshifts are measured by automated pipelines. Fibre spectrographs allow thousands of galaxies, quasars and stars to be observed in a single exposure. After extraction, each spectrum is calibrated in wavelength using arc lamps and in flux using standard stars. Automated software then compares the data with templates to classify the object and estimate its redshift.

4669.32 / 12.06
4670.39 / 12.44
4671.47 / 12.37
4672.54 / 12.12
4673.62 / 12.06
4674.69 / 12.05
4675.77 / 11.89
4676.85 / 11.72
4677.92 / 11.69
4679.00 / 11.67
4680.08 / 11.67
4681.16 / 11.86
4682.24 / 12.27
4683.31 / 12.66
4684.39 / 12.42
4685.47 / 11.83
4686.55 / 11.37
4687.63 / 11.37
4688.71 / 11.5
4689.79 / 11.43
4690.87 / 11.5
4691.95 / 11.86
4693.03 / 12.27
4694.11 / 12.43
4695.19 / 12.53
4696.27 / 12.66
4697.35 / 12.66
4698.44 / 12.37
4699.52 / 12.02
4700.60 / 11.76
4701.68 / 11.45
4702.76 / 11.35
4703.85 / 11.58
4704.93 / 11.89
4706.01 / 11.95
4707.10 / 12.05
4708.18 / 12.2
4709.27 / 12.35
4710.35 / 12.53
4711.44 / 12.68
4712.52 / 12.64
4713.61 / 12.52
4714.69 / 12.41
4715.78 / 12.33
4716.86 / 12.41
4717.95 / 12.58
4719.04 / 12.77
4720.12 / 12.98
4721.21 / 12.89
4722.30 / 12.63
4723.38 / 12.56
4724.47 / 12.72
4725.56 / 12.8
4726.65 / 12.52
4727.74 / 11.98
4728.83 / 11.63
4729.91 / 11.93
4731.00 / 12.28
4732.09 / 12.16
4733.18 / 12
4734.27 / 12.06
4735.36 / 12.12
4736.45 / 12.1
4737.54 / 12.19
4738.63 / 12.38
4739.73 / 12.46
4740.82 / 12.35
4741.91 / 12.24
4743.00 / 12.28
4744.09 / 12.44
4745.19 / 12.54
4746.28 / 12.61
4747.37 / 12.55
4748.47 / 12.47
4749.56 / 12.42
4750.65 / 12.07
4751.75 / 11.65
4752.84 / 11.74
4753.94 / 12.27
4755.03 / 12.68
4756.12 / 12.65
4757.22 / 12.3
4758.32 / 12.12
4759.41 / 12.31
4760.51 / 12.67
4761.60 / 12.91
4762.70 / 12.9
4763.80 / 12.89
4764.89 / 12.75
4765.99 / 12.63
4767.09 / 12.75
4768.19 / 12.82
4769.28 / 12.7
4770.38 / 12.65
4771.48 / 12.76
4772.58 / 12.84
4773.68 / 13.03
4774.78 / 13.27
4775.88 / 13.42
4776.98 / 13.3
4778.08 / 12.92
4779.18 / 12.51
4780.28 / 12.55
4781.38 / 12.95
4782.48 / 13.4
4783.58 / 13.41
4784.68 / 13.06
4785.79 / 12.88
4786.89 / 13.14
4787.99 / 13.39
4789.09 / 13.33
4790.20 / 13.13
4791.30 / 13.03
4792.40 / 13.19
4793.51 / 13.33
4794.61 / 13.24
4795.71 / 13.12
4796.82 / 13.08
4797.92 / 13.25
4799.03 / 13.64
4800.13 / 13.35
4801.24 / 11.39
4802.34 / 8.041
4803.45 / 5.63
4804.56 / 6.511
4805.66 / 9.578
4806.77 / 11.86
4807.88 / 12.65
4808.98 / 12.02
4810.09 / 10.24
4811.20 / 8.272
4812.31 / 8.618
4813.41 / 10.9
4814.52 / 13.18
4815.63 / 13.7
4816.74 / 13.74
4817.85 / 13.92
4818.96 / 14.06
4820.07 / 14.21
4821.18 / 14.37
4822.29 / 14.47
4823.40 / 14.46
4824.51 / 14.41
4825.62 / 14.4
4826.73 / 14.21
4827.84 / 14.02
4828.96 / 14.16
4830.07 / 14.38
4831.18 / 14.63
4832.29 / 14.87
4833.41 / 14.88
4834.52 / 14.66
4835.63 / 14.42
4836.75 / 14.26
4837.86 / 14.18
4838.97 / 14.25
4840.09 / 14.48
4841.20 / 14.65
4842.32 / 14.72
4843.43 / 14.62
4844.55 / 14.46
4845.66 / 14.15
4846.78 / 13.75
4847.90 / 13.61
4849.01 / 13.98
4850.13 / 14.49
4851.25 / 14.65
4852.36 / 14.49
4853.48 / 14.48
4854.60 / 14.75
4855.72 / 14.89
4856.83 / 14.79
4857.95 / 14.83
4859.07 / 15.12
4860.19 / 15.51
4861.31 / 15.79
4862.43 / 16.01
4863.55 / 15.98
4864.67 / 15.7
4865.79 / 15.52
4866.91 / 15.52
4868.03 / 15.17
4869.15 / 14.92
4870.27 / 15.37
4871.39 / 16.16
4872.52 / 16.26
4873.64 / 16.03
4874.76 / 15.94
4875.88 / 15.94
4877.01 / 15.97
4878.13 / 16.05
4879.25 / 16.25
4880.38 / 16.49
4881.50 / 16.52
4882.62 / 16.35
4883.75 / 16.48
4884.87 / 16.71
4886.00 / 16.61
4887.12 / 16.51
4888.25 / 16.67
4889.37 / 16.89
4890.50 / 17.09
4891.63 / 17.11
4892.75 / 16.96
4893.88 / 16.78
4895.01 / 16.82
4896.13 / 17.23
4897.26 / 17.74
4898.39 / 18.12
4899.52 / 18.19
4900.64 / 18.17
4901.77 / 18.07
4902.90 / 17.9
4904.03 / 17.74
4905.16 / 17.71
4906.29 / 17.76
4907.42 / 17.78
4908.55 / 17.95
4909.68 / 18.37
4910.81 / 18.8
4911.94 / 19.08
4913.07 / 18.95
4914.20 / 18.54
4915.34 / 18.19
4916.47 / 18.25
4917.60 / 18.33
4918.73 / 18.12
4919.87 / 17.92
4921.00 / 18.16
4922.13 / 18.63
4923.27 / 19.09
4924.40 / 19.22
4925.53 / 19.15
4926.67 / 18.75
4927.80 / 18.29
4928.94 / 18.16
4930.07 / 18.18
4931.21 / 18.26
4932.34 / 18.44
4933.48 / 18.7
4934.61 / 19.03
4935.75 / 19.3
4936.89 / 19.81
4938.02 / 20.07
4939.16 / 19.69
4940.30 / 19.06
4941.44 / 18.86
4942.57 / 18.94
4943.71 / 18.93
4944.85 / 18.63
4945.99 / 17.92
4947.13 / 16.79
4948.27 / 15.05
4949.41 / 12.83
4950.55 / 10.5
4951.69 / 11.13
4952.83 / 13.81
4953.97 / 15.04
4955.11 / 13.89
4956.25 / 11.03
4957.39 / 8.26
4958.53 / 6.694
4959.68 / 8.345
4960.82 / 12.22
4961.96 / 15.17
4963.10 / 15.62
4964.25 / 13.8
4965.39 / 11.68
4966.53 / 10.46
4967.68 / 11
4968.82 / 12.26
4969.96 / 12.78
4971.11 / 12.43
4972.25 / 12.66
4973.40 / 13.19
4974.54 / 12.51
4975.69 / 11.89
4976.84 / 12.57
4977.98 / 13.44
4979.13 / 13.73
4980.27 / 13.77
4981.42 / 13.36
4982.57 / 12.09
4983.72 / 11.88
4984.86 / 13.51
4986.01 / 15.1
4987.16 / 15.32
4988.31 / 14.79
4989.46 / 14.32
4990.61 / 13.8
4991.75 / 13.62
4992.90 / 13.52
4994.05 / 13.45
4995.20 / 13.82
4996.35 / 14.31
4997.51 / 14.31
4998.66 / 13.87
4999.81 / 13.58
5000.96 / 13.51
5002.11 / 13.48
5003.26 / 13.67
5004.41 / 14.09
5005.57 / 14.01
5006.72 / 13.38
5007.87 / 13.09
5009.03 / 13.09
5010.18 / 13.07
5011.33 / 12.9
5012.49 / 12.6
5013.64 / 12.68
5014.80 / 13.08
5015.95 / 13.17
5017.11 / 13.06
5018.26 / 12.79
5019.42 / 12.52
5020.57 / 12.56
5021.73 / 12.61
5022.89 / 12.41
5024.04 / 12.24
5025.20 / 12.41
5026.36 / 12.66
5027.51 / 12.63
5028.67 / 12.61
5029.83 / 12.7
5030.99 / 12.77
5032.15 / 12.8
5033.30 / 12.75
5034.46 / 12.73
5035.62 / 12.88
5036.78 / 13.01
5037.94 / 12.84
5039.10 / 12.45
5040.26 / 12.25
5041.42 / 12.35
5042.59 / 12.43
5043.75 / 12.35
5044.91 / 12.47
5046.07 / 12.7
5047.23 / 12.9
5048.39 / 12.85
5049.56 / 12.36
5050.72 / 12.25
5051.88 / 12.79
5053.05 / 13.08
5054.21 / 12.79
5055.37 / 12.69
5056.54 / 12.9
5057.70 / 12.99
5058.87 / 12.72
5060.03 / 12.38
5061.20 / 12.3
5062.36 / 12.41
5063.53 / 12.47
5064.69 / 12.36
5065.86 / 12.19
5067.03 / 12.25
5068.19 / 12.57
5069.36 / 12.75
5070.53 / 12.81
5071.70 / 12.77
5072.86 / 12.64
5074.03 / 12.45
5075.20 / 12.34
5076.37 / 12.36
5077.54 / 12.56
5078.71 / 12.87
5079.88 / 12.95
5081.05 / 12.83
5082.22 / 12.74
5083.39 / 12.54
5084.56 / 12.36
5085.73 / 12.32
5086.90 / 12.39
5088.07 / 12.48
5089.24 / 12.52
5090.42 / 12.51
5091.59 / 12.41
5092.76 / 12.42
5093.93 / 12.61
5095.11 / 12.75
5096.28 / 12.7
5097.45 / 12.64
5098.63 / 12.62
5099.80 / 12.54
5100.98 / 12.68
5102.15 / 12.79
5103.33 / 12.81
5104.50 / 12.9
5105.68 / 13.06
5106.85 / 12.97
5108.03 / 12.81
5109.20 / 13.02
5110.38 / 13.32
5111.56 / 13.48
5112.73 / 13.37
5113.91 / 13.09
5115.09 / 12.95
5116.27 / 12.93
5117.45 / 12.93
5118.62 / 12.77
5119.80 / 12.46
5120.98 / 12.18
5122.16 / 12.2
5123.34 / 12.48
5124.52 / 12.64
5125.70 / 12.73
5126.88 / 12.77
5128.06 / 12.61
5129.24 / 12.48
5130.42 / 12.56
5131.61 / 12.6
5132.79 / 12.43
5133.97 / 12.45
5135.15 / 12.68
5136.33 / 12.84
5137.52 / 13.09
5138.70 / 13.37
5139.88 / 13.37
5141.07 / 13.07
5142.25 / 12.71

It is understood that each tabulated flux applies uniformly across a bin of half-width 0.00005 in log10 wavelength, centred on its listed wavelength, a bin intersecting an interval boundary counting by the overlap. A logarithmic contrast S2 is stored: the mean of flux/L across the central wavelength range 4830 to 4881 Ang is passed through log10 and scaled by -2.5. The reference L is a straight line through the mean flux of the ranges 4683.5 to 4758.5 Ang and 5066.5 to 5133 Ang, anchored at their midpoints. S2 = -0.21 mag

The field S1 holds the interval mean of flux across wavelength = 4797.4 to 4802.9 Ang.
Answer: 11.9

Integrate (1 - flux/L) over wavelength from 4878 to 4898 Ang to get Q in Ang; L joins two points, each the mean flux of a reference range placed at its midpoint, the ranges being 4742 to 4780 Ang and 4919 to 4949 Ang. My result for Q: 0.24 Ang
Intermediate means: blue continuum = 12.6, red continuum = 18.5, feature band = 16.8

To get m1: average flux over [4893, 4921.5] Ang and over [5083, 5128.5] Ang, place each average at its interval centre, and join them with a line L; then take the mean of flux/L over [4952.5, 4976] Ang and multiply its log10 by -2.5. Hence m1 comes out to 0.33 mag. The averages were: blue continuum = 18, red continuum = 12.7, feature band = 12.1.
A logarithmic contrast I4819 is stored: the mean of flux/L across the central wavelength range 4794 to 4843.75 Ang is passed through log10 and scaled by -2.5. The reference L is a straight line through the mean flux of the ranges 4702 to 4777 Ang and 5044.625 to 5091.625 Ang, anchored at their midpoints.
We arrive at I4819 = -0.04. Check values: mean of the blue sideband 12.4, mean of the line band 12.9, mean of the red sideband 12.6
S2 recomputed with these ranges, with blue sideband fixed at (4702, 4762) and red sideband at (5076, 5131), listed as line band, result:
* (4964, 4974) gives 0.031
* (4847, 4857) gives -0.161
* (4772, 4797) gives -0.062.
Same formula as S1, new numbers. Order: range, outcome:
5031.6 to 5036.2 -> 12.8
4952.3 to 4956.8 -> 13.5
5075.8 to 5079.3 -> 12.6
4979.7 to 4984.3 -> 12.8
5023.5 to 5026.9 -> 12.4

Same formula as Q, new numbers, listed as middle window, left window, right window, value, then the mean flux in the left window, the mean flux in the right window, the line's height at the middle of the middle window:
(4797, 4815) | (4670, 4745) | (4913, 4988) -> 3.82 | 12.2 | 15.4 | 13.5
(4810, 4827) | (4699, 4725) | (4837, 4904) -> 1.95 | 12.3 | 15.8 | 14.7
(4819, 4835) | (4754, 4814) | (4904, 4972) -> -1.29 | 12.2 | 16.3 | 13.3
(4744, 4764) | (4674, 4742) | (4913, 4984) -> 0.57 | 12.2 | 15.4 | 12.8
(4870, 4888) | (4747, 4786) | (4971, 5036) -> -4.61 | 12.7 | 13.2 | 12.9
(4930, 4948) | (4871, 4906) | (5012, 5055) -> -3.87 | 16.9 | 12.7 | 15.4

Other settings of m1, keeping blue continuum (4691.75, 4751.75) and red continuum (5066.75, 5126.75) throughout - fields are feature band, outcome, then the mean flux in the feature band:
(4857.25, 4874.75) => -0.244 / 15.6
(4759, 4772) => -0.034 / 12.7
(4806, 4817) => 0.089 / 11.4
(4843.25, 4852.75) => -0.146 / 14.2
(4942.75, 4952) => -0.229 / 15.5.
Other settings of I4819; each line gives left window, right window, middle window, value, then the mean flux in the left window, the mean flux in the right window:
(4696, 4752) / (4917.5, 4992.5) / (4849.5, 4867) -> -0.09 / 12.3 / 15.1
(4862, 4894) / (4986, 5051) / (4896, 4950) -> -0.20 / 16.2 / 13.1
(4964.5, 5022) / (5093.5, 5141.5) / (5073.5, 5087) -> 0.03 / 13.2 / 12.8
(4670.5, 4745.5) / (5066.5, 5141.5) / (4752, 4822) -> -0.01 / 12.2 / 12.7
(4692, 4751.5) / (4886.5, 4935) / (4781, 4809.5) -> 0.19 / 12.3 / 18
